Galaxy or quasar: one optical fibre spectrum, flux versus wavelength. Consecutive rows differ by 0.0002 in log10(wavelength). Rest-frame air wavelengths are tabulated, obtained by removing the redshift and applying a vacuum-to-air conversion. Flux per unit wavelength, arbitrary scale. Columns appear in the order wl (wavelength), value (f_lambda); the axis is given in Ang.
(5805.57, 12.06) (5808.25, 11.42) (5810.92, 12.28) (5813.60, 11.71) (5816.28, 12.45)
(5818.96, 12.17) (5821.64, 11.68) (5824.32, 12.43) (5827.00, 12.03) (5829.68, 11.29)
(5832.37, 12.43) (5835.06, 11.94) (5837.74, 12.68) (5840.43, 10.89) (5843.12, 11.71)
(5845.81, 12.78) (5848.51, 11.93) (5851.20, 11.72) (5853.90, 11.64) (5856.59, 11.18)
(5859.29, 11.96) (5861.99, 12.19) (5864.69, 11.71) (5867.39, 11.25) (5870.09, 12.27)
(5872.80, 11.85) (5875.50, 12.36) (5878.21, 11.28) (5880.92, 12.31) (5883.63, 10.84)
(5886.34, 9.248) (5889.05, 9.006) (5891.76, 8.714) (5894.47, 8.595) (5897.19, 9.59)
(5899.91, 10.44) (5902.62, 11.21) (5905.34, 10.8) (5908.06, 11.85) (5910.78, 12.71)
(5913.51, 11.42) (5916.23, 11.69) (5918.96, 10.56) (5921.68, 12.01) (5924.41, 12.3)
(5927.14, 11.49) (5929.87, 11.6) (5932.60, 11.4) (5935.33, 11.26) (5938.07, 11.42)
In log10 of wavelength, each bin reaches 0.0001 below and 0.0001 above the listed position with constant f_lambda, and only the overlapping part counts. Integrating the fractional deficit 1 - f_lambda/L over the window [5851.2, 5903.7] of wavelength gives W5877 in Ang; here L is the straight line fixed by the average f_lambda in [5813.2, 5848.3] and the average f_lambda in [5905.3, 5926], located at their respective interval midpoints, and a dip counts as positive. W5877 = 4.0 Ang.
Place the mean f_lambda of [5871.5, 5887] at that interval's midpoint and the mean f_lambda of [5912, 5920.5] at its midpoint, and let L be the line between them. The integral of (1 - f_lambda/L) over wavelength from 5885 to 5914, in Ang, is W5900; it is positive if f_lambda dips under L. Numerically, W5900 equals 2.6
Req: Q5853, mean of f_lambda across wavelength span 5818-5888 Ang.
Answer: 11.7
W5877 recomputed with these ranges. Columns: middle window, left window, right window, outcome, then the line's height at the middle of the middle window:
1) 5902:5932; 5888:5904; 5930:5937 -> -2.9 Ang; 10.6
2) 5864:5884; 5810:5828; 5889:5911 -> -1.7 Ang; 10.9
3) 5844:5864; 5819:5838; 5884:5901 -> -1.7 Ang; 11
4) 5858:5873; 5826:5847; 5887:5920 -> -0.7 Ang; 11.3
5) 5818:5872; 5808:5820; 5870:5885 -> 0.1 Ang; 11.9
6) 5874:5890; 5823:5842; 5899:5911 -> 0.9 Ang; 11.5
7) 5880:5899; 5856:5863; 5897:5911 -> 2.7 Ang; 11.3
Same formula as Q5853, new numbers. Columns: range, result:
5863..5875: 11.8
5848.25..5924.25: 11.2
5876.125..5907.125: 10.3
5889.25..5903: 9.55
